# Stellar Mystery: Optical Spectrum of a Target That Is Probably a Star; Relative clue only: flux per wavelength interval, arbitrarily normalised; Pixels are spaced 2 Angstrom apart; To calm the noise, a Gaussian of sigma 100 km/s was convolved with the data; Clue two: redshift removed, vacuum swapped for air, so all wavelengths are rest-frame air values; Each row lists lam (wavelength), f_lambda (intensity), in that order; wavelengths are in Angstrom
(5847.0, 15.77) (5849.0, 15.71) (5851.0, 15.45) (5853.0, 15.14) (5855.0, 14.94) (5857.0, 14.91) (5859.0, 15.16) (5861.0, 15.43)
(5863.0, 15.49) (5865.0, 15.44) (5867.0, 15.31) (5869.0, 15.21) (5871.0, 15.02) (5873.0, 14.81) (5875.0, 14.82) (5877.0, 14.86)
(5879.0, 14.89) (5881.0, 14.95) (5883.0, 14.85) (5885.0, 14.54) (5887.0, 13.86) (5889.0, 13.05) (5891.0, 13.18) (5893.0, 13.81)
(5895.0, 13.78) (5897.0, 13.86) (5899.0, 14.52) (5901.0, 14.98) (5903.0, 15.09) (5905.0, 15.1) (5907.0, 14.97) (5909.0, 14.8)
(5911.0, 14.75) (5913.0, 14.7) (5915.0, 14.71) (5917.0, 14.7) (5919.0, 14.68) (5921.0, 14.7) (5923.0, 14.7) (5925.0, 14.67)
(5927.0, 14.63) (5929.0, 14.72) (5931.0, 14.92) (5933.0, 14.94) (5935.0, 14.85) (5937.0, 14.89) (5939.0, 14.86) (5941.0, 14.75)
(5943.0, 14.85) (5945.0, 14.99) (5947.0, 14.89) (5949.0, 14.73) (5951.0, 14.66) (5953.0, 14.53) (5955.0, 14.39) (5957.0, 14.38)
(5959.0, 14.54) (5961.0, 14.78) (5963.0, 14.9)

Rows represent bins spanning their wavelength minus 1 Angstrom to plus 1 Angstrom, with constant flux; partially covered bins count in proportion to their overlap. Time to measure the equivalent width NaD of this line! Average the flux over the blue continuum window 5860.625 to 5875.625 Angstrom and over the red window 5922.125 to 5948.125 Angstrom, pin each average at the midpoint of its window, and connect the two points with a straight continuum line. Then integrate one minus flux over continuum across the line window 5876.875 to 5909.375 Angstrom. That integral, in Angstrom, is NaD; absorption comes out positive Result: 1.4 Angstrom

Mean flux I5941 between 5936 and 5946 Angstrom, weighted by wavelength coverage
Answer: 14.9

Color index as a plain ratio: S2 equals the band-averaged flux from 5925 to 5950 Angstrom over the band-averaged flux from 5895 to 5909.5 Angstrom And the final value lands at 1.01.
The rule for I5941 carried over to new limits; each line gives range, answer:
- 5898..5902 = 14.8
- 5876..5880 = 14.9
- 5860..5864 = 15.5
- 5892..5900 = 14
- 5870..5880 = 14.9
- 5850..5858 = 15.1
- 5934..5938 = 14.9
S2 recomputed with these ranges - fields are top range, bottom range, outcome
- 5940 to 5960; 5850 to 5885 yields 0.97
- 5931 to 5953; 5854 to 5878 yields 0.98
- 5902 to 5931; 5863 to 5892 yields 1.01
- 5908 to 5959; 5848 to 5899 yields 1.00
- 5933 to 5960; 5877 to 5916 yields 1.02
